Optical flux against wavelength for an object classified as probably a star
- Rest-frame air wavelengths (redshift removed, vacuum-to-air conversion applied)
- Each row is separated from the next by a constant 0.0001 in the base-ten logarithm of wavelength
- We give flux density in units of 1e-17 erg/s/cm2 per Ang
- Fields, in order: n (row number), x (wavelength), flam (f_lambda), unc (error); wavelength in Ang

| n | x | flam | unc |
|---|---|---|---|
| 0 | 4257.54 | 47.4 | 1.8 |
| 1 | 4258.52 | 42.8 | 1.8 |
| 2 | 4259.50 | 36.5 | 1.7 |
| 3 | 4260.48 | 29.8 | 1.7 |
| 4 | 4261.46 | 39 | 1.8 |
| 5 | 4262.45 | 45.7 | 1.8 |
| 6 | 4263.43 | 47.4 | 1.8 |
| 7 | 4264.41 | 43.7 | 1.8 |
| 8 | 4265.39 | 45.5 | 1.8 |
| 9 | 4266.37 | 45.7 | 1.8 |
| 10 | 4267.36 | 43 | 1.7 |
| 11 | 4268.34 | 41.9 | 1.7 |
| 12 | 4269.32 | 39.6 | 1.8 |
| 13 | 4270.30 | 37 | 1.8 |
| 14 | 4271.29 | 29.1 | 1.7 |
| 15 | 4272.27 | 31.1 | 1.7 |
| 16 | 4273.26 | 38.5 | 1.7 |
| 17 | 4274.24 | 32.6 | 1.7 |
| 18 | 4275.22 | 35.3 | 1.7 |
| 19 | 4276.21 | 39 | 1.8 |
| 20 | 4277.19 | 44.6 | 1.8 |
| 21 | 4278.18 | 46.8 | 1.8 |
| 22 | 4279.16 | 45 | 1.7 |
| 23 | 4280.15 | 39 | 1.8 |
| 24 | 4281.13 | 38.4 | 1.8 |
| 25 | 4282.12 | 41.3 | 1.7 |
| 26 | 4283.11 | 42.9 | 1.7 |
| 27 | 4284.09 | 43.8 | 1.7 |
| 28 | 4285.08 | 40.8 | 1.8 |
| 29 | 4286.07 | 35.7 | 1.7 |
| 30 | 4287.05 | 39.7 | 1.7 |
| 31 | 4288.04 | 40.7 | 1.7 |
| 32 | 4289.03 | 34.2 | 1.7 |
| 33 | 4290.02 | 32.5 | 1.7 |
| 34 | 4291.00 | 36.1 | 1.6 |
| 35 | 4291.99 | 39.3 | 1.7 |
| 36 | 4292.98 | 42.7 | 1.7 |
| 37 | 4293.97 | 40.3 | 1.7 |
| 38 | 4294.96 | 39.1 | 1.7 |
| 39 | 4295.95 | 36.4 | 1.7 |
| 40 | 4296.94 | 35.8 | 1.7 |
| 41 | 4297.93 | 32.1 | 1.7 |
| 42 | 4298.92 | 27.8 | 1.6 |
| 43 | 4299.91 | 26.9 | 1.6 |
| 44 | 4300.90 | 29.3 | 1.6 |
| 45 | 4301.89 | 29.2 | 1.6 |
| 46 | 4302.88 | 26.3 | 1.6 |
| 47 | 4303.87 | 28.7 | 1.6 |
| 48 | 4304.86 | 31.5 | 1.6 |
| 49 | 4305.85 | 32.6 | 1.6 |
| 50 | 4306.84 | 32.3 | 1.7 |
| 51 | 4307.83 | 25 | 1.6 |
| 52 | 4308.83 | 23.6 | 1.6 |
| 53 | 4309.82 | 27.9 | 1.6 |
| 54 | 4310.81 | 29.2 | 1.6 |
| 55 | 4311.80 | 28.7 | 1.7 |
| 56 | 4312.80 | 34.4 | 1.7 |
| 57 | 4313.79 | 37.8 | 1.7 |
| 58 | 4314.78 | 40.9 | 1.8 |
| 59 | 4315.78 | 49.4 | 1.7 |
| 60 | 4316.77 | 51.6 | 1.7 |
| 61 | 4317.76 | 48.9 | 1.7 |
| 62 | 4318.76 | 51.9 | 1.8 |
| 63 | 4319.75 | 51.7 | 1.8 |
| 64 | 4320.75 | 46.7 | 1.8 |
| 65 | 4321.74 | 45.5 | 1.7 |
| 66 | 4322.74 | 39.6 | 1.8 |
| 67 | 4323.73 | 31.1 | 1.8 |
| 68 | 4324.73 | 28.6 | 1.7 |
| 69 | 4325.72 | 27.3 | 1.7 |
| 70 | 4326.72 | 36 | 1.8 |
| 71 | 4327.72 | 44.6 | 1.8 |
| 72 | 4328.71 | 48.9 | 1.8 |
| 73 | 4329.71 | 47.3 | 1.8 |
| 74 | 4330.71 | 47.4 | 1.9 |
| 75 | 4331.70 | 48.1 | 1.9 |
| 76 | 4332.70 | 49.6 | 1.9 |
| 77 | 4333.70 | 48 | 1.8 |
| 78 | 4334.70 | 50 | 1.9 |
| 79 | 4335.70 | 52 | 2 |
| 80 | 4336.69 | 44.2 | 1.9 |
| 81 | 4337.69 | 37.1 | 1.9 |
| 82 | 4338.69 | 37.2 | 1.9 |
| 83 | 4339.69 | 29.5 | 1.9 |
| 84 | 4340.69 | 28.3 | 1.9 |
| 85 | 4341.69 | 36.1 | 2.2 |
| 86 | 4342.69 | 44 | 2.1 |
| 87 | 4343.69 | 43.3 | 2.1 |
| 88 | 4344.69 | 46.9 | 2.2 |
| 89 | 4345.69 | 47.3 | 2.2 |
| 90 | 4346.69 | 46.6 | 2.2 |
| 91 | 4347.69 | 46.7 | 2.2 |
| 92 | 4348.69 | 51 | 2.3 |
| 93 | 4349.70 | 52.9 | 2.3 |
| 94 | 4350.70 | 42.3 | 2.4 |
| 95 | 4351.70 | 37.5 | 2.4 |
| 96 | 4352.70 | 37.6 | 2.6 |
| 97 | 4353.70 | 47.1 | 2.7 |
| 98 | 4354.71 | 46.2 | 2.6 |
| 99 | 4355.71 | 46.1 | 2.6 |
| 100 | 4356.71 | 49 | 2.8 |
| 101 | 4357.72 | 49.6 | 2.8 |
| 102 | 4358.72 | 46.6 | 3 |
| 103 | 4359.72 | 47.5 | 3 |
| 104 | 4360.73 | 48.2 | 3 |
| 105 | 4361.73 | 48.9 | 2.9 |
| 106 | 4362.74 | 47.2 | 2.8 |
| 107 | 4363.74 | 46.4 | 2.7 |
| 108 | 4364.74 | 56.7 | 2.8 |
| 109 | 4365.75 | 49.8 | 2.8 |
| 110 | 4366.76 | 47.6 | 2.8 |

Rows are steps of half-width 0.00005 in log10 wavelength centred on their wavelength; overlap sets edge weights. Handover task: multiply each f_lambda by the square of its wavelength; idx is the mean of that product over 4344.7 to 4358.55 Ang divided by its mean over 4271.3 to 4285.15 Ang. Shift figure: 1.2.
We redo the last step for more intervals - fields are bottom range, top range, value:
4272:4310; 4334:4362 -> 1.28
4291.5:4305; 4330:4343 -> 1.30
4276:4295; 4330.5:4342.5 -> 1.08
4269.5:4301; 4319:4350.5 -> 1.18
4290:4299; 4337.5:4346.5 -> 1.09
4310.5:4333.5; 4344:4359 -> 1.11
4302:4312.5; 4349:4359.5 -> 1.62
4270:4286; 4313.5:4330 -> 1.12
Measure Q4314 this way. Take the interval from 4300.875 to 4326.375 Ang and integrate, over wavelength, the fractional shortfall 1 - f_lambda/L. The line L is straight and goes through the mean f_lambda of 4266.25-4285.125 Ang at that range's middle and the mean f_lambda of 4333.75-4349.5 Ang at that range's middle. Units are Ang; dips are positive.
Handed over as 3.5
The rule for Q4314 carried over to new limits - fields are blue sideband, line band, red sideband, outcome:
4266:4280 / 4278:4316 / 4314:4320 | 7.4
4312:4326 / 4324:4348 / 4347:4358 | 0.9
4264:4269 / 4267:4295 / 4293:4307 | -0.2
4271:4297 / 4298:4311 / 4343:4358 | 3.9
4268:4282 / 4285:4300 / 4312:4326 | 1.3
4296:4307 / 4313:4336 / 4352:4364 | -4.6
